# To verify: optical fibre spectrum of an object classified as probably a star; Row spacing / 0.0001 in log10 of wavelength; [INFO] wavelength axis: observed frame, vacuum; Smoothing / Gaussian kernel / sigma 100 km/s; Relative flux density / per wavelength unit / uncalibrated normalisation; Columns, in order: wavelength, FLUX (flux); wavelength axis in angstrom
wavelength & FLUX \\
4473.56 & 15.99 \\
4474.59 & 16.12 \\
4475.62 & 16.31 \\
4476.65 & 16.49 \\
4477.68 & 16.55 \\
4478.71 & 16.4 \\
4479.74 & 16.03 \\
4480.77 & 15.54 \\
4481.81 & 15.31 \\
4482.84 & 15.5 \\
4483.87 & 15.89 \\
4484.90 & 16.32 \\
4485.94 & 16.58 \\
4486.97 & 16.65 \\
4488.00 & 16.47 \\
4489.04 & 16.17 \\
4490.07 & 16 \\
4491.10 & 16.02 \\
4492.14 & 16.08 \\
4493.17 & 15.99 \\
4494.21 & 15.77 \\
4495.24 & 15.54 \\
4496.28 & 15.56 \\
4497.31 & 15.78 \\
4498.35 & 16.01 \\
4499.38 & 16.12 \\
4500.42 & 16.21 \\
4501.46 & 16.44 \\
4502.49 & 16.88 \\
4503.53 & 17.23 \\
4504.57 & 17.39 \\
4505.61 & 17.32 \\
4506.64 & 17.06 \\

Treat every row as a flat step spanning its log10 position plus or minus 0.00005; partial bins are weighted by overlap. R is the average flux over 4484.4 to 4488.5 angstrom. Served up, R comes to 16.5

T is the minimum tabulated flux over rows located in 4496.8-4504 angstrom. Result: 15.78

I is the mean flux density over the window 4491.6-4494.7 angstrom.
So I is 15.9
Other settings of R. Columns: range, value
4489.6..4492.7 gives 16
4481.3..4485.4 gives 15.8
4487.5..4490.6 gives 16.2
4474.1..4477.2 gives 16.3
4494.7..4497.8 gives 15.7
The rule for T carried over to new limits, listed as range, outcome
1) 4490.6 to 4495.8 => 15.54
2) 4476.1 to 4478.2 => 16.49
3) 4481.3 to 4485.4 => 15.31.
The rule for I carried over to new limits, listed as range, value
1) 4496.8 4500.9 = 16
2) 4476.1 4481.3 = 16.2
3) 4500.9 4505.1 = 17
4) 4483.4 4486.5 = 16.3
